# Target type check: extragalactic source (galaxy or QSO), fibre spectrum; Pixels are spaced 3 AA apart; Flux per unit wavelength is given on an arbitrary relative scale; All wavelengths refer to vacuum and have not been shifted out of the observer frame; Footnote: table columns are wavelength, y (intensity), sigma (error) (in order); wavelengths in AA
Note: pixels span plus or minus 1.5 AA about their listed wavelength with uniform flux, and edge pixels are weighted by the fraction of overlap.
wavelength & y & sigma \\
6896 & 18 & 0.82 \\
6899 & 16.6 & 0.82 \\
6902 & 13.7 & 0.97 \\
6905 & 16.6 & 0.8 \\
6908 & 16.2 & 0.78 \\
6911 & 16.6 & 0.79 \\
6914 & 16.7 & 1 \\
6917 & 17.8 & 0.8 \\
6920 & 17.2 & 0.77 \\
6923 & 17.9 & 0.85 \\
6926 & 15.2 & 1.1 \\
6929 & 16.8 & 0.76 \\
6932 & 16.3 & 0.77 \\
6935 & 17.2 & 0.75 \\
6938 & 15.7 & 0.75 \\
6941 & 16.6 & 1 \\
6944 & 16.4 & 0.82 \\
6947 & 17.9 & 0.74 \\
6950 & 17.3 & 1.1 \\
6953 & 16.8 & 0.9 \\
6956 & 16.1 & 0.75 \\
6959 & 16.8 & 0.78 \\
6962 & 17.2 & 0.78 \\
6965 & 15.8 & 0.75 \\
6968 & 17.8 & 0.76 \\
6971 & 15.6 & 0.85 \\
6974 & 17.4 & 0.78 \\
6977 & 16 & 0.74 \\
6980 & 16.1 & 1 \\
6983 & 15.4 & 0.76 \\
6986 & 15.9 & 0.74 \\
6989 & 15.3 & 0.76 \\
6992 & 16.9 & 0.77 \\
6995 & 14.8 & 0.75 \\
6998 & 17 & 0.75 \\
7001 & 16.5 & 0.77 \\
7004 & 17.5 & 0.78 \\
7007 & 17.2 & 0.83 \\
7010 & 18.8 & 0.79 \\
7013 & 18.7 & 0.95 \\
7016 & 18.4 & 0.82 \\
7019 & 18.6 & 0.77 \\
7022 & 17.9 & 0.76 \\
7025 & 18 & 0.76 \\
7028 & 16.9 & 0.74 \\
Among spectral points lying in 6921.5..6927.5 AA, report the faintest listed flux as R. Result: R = 15.2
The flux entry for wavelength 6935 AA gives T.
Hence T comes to 17.2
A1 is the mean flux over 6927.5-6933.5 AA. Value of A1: 16.6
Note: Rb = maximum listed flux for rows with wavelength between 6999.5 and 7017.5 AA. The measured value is 18.8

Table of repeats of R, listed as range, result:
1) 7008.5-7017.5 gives 18.4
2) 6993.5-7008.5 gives 14.8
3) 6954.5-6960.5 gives 16.1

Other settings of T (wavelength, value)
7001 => 16.5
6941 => 16.6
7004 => 17.5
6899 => 16.6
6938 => 15.7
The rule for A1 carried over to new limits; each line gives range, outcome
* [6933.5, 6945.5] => 16.5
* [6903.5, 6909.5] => 16.4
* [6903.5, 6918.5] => 16.8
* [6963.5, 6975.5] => 16.7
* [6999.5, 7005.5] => 17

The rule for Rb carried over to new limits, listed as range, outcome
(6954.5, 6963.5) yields 17.2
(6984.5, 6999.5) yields 17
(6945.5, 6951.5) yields 17.9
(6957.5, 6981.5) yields 17.8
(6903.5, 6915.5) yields 16.7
